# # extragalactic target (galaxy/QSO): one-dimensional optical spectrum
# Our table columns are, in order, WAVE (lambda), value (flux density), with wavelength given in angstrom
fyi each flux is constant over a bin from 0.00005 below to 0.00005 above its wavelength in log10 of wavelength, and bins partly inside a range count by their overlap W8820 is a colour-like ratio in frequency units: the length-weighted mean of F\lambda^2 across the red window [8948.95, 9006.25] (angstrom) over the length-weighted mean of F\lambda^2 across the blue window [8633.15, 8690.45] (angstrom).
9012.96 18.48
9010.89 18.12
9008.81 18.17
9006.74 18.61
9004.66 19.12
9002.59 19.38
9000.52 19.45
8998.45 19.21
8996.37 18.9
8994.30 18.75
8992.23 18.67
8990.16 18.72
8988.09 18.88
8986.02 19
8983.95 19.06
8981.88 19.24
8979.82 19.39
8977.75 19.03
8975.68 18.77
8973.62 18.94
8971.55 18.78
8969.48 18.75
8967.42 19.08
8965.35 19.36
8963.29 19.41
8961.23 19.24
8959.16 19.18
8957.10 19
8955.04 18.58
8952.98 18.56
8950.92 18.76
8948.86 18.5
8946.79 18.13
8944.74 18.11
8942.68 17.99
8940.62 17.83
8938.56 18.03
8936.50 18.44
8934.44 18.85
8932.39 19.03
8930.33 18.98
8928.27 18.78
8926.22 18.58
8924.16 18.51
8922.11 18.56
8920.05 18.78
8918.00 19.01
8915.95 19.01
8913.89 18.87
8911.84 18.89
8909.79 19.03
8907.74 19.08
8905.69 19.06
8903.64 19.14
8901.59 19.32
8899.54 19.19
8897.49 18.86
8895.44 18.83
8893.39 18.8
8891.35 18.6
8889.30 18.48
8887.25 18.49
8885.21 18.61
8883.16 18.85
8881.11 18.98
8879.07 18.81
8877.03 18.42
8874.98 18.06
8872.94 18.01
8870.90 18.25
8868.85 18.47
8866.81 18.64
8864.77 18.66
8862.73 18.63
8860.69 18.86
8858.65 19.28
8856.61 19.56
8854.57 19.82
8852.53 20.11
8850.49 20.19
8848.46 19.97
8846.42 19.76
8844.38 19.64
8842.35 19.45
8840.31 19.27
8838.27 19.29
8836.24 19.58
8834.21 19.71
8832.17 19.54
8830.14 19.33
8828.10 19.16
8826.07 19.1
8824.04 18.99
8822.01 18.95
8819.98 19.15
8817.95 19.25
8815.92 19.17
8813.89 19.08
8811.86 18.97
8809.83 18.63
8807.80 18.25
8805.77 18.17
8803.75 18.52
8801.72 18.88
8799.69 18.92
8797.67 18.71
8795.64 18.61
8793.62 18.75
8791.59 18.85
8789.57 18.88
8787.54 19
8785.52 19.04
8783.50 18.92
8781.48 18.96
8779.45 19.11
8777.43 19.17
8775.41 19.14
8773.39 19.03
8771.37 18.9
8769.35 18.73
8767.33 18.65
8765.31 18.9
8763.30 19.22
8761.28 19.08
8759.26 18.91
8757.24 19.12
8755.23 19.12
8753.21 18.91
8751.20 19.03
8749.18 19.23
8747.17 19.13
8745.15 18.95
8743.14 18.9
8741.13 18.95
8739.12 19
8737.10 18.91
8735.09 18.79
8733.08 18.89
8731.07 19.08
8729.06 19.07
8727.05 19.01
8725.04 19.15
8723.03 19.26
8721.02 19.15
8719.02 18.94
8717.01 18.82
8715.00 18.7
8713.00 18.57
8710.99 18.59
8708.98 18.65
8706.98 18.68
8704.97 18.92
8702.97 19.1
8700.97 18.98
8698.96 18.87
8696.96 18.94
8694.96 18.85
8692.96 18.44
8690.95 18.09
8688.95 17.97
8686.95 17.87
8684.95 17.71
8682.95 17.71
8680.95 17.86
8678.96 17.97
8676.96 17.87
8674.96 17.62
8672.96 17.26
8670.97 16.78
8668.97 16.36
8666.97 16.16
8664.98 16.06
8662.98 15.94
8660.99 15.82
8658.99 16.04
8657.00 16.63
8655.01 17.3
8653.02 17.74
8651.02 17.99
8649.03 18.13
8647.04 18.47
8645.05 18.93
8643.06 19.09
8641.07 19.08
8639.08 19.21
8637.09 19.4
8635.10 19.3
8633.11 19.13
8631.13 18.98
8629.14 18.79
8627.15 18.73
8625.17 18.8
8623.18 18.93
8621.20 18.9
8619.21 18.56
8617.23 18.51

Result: 1.2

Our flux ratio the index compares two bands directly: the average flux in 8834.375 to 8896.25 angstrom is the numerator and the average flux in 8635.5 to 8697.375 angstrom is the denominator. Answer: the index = 1.1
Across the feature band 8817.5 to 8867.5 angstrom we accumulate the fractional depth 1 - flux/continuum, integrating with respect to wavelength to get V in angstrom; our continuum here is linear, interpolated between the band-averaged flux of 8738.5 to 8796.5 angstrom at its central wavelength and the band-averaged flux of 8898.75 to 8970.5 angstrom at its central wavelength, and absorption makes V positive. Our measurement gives -1.2 angstrom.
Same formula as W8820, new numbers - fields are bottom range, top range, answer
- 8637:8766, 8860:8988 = 1.07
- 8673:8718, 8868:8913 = 1.07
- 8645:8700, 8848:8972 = 1.13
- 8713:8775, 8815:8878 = 1.03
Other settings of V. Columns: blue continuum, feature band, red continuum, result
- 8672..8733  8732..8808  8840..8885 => -0.6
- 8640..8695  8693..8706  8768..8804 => -0.7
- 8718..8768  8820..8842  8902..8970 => -0.4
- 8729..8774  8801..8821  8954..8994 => 0.2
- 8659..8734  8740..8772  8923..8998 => -1.2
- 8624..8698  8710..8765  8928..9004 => -2.5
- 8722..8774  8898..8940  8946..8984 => 0.2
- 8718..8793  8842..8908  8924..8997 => -0.4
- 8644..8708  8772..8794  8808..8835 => -0.3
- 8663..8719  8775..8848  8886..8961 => -2.7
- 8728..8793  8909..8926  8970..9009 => 0.1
